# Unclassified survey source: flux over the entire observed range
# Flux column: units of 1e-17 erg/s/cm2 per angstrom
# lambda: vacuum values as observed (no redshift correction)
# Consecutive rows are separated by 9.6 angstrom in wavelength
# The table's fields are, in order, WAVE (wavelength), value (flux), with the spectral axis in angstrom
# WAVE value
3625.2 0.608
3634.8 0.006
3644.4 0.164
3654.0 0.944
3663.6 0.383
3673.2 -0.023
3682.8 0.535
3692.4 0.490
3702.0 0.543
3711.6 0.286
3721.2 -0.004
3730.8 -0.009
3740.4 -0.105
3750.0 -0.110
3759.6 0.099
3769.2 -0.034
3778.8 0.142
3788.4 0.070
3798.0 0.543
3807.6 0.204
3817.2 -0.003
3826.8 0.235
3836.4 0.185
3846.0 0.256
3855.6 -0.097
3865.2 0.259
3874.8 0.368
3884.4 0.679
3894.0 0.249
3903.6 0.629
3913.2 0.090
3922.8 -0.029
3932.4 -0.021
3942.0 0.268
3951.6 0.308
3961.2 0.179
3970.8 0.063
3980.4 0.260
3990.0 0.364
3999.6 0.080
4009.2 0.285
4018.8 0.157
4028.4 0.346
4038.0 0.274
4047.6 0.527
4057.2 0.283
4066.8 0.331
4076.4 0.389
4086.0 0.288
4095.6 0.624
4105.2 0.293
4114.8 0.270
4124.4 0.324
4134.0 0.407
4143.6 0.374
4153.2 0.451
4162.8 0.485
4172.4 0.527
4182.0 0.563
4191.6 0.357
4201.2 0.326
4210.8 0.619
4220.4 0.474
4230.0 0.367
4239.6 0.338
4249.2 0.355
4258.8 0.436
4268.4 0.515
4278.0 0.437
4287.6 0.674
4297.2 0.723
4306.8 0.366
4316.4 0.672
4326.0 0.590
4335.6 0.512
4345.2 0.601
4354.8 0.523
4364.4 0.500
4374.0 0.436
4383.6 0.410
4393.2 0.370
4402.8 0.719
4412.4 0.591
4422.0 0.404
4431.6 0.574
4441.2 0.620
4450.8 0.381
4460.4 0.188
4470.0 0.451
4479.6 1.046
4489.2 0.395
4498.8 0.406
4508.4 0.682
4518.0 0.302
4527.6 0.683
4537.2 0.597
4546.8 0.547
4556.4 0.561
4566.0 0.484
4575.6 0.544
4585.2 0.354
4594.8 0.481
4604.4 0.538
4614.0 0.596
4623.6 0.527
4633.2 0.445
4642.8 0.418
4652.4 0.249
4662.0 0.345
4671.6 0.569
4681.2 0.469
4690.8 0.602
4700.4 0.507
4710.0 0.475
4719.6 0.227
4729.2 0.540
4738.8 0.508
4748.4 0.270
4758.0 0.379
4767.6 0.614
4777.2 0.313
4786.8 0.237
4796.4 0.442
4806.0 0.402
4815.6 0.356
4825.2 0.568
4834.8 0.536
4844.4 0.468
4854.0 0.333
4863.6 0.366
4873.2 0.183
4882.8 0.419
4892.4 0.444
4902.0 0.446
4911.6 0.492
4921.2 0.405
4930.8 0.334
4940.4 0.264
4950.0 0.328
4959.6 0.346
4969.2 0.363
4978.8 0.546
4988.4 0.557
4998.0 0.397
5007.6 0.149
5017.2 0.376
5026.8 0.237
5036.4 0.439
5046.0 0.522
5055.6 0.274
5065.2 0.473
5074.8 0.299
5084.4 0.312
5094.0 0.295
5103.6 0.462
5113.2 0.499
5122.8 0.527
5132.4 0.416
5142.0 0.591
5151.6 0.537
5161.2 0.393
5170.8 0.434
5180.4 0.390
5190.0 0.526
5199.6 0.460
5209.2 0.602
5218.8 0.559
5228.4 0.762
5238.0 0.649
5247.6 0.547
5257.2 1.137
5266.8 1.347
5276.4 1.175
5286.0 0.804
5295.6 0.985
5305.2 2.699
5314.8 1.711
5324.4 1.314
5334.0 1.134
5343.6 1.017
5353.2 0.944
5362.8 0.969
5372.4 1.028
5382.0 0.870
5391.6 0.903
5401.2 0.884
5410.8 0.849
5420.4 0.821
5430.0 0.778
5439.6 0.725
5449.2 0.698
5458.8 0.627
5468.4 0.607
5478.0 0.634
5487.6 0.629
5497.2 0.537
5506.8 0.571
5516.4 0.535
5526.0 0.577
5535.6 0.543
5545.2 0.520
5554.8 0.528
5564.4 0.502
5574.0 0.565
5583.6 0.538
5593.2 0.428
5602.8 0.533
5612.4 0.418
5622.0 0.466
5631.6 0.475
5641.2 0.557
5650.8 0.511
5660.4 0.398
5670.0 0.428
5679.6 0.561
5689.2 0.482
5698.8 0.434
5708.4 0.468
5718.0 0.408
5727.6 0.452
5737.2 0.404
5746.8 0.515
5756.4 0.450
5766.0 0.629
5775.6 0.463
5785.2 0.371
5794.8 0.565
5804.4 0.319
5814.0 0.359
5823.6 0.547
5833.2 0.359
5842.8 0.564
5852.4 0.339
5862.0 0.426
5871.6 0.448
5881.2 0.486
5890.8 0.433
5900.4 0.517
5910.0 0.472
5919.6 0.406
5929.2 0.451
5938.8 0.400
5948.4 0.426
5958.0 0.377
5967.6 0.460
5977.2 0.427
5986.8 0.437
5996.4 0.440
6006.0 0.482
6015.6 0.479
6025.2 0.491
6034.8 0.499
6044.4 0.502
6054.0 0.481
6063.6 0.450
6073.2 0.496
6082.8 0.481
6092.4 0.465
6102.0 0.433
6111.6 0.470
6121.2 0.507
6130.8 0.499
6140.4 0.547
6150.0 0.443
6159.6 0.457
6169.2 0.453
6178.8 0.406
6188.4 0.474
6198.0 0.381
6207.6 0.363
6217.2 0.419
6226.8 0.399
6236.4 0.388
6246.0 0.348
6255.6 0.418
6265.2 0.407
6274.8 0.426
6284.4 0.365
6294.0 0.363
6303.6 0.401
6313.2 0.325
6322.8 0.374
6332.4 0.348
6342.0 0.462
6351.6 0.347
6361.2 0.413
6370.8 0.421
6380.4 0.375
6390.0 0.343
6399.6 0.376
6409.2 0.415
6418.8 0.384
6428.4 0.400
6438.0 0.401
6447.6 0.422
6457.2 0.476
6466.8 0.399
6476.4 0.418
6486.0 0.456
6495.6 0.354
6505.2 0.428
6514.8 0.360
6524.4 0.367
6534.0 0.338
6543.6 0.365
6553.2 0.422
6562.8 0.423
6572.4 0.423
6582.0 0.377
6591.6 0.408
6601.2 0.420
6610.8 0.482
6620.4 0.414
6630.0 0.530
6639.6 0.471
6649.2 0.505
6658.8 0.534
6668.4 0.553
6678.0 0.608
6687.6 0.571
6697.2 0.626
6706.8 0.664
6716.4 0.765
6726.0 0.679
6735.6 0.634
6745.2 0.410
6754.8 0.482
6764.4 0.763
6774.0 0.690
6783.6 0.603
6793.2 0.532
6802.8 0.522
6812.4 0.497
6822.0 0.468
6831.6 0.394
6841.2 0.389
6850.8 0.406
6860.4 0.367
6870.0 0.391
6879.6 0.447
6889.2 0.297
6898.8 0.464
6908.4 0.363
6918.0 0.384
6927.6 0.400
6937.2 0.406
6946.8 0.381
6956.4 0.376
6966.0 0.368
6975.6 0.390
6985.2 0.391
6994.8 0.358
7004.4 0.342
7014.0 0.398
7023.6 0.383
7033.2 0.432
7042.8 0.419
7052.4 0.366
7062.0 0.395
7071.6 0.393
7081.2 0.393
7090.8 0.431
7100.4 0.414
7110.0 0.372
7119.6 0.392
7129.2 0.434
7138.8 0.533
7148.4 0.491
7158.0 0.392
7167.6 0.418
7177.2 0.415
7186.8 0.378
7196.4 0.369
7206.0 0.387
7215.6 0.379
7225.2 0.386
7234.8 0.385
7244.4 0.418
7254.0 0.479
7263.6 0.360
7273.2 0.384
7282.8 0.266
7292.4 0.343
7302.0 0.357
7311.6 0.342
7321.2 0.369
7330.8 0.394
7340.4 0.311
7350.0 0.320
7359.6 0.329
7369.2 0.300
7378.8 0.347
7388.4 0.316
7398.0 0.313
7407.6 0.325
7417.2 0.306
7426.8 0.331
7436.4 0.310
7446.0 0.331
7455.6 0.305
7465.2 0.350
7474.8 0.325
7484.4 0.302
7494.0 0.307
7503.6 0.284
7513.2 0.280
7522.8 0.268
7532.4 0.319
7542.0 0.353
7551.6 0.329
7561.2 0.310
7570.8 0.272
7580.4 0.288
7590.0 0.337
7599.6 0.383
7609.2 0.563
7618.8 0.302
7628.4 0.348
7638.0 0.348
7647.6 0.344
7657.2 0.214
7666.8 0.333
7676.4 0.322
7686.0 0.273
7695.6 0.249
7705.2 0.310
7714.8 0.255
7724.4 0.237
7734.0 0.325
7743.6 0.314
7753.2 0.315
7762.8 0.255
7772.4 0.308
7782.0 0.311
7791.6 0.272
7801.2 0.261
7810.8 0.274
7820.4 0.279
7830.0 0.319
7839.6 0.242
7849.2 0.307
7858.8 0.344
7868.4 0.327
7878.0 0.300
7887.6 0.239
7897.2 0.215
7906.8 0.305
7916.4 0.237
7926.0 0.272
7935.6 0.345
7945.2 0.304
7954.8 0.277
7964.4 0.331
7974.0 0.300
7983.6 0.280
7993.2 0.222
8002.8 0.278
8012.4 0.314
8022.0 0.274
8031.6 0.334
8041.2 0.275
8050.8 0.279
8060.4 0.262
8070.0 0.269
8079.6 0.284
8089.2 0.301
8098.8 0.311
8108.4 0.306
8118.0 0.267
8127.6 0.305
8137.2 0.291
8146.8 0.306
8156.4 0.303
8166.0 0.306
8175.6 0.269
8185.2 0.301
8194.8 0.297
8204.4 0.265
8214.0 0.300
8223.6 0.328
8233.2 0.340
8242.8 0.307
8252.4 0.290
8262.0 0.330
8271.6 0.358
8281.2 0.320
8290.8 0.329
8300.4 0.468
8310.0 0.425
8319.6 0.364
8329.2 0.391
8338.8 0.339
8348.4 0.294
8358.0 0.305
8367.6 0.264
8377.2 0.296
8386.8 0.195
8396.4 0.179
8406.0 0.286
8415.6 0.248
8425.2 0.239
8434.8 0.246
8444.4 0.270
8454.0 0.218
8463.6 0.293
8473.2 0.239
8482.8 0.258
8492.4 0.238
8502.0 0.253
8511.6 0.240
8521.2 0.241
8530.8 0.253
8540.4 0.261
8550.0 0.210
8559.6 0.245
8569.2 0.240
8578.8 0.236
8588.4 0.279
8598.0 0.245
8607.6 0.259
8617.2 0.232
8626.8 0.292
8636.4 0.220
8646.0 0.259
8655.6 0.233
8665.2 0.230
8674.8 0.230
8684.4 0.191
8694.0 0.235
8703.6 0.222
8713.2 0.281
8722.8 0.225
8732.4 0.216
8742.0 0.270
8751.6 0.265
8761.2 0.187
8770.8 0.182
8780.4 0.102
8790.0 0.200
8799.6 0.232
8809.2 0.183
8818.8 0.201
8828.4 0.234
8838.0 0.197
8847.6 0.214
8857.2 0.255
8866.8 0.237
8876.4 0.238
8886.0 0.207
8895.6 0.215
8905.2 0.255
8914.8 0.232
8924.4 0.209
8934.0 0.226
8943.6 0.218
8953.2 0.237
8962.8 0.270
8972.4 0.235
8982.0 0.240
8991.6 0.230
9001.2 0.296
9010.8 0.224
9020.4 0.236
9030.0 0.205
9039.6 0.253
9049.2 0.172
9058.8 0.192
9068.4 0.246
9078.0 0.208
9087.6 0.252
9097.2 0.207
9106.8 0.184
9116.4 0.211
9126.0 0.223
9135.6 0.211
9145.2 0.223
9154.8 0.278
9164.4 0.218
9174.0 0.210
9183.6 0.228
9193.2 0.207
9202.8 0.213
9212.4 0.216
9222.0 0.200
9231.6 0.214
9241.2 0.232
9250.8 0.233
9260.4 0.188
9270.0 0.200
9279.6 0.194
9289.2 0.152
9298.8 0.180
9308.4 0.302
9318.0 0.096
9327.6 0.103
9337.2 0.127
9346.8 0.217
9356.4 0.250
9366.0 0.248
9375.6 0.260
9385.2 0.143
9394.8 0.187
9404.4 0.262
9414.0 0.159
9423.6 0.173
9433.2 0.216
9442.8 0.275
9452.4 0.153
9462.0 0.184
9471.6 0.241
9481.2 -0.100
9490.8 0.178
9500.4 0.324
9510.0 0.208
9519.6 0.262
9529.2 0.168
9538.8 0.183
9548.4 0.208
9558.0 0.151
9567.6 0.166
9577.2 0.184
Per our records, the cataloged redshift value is 3.358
